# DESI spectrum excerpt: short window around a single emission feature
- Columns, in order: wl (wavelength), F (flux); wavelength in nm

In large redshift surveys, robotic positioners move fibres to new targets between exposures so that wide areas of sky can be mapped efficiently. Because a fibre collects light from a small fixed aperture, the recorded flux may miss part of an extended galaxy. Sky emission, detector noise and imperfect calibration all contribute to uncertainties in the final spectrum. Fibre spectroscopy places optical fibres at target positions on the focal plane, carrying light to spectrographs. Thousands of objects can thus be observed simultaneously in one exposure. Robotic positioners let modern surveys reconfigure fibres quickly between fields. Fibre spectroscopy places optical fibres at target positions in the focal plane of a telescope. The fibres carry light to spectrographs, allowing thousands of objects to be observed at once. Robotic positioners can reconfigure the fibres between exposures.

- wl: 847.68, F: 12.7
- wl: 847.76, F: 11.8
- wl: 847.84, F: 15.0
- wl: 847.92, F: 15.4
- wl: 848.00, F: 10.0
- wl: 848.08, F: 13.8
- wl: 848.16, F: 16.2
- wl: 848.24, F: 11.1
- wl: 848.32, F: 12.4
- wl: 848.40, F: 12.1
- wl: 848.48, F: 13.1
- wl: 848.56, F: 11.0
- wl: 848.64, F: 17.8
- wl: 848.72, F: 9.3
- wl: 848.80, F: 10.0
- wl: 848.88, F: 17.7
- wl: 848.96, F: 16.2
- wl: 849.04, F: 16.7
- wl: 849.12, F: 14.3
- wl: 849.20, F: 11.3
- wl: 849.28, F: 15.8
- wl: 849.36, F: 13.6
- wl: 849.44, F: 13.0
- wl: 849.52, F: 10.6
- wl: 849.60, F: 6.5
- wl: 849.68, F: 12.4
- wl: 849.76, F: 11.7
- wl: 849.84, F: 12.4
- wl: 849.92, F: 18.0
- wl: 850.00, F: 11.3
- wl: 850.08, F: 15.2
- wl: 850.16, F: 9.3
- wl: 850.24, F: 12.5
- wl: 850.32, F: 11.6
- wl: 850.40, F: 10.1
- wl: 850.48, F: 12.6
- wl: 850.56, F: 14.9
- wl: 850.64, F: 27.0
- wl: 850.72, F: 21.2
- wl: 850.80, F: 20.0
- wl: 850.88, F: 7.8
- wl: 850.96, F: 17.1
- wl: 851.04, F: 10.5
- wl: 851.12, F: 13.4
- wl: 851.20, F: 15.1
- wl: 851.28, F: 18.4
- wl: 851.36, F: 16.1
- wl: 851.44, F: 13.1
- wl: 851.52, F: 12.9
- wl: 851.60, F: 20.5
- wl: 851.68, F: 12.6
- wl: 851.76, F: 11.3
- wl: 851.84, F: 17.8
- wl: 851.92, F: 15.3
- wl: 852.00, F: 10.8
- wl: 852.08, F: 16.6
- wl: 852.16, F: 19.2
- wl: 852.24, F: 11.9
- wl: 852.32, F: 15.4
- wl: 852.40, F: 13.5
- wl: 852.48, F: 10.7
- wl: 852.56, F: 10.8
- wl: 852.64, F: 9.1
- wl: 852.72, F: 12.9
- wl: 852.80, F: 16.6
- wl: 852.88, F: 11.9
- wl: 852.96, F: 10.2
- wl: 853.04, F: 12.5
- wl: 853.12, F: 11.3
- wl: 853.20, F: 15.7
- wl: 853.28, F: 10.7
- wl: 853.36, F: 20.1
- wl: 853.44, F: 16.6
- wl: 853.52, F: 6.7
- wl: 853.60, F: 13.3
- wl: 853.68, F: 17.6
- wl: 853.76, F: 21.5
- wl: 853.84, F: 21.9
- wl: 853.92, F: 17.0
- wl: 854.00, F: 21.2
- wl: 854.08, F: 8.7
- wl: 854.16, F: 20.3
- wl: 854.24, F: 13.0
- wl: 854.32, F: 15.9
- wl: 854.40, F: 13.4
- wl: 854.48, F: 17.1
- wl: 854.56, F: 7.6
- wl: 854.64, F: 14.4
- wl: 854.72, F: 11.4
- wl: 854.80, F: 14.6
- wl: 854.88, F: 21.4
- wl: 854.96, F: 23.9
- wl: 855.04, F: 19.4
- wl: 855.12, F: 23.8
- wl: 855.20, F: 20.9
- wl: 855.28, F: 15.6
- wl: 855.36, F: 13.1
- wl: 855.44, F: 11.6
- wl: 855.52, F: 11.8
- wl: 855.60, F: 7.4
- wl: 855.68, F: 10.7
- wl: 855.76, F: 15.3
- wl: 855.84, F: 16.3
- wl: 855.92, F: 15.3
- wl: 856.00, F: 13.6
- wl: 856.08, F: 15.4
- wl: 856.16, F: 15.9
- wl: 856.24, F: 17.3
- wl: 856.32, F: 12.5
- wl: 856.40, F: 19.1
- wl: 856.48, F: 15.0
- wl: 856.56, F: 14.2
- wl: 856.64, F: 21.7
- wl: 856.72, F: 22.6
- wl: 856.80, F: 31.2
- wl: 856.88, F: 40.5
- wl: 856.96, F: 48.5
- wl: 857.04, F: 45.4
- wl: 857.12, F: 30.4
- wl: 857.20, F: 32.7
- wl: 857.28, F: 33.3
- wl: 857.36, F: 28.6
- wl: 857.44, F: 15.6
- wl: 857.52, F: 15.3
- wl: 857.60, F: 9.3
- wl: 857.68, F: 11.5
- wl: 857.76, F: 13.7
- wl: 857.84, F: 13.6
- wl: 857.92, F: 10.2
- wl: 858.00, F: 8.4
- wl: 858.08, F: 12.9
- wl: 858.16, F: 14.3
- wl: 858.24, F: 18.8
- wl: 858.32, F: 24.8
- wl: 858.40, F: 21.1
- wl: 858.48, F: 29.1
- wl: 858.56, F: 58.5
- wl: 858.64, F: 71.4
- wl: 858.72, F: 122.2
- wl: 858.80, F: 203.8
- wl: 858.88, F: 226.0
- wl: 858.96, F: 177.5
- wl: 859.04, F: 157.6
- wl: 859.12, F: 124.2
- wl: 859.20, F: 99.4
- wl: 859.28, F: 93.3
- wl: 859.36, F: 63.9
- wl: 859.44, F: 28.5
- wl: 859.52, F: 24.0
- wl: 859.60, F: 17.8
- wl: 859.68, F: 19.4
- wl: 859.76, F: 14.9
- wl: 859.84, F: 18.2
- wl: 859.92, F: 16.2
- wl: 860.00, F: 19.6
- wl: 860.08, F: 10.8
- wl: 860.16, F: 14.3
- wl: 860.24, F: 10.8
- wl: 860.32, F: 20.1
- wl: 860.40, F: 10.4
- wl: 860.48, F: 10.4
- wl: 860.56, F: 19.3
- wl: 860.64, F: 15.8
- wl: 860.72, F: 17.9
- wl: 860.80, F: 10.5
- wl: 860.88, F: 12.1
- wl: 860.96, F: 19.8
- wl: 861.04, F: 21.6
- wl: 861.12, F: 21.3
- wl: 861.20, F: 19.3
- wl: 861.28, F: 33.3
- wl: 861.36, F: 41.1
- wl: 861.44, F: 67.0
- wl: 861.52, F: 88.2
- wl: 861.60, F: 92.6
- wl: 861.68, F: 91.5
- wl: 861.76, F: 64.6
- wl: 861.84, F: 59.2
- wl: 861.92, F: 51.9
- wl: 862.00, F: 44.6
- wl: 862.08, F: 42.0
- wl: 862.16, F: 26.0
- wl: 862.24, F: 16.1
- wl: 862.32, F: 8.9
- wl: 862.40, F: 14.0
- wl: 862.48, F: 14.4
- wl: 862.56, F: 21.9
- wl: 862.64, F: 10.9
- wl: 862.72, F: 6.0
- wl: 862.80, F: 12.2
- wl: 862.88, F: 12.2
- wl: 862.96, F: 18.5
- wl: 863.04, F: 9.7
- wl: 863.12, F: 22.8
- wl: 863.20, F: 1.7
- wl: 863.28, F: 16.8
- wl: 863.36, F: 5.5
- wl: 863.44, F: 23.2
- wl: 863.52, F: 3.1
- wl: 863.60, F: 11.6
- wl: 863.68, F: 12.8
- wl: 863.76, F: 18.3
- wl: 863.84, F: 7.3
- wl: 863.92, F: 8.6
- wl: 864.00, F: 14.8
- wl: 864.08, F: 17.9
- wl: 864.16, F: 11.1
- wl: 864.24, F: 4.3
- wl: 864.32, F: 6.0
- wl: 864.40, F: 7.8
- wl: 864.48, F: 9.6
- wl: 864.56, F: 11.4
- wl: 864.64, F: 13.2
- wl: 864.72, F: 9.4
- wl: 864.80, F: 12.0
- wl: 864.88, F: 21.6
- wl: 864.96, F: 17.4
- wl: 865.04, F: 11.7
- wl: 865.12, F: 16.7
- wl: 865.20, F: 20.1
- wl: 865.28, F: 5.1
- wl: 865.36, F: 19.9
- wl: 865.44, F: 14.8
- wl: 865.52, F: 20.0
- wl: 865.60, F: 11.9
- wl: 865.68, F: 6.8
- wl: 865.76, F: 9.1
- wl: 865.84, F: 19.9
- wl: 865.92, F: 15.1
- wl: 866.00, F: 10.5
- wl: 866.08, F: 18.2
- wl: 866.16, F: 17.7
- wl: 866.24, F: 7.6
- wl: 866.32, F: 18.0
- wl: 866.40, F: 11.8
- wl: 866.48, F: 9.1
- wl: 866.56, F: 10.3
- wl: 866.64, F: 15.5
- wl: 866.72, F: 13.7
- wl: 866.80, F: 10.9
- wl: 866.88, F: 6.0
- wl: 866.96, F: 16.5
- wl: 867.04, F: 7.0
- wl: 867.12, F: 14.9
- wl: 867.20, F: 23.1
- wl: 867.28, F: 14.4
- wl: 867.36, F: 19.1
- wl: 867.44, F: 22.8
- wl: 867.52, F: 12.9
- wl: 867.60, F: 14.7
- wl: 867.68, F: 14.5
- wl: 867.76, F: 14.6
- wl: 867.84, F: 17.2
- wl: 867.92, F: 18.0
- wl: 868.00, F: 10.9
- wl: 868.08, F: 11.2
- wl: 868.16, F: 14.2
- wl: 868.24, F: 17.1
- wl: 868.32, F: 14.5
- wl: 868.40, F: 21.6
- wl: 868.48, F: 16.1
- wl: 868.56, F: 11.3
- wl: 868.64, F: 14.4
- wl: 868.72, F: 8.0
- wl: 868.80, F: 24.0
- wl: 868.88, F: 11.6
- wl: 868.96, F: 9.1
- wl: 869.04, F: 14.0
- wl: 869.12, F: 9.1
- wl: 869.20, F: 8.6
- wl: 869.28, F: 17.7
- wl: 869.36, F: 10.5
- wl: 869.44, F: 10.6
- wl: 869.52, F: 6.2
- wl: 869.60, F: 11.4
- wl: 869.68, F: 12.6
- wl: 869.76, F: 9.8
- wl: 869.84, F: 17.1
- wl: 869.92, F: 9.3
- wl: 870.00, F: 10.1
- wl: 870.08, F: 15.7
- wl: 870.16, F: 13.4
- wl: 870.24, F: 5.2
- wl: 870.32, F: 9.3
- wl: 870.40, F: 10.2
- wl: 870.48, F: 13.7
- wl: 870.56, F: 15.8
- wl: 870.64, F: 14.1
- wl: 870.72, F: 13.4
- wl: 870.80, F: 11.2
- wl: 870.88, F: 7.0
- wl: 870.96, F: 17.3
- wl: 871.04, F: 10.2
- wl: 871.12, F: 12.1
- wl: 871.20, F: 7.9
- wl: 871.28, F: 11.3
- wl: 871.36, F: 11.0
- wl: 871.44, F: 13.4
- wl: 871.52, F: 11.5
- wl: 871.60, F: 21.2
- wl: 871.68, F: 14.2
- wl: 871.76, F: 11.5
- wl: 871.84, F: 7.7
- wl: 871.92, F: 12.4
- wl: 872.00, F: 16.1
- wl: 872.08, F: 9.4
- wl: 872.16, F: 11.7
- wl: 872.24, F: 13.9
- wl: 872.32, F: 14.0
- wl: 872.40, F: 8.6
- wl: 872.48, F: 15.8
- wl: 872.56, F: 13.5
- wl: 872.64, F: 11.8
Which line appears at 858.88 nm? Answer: H-alpha 6563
